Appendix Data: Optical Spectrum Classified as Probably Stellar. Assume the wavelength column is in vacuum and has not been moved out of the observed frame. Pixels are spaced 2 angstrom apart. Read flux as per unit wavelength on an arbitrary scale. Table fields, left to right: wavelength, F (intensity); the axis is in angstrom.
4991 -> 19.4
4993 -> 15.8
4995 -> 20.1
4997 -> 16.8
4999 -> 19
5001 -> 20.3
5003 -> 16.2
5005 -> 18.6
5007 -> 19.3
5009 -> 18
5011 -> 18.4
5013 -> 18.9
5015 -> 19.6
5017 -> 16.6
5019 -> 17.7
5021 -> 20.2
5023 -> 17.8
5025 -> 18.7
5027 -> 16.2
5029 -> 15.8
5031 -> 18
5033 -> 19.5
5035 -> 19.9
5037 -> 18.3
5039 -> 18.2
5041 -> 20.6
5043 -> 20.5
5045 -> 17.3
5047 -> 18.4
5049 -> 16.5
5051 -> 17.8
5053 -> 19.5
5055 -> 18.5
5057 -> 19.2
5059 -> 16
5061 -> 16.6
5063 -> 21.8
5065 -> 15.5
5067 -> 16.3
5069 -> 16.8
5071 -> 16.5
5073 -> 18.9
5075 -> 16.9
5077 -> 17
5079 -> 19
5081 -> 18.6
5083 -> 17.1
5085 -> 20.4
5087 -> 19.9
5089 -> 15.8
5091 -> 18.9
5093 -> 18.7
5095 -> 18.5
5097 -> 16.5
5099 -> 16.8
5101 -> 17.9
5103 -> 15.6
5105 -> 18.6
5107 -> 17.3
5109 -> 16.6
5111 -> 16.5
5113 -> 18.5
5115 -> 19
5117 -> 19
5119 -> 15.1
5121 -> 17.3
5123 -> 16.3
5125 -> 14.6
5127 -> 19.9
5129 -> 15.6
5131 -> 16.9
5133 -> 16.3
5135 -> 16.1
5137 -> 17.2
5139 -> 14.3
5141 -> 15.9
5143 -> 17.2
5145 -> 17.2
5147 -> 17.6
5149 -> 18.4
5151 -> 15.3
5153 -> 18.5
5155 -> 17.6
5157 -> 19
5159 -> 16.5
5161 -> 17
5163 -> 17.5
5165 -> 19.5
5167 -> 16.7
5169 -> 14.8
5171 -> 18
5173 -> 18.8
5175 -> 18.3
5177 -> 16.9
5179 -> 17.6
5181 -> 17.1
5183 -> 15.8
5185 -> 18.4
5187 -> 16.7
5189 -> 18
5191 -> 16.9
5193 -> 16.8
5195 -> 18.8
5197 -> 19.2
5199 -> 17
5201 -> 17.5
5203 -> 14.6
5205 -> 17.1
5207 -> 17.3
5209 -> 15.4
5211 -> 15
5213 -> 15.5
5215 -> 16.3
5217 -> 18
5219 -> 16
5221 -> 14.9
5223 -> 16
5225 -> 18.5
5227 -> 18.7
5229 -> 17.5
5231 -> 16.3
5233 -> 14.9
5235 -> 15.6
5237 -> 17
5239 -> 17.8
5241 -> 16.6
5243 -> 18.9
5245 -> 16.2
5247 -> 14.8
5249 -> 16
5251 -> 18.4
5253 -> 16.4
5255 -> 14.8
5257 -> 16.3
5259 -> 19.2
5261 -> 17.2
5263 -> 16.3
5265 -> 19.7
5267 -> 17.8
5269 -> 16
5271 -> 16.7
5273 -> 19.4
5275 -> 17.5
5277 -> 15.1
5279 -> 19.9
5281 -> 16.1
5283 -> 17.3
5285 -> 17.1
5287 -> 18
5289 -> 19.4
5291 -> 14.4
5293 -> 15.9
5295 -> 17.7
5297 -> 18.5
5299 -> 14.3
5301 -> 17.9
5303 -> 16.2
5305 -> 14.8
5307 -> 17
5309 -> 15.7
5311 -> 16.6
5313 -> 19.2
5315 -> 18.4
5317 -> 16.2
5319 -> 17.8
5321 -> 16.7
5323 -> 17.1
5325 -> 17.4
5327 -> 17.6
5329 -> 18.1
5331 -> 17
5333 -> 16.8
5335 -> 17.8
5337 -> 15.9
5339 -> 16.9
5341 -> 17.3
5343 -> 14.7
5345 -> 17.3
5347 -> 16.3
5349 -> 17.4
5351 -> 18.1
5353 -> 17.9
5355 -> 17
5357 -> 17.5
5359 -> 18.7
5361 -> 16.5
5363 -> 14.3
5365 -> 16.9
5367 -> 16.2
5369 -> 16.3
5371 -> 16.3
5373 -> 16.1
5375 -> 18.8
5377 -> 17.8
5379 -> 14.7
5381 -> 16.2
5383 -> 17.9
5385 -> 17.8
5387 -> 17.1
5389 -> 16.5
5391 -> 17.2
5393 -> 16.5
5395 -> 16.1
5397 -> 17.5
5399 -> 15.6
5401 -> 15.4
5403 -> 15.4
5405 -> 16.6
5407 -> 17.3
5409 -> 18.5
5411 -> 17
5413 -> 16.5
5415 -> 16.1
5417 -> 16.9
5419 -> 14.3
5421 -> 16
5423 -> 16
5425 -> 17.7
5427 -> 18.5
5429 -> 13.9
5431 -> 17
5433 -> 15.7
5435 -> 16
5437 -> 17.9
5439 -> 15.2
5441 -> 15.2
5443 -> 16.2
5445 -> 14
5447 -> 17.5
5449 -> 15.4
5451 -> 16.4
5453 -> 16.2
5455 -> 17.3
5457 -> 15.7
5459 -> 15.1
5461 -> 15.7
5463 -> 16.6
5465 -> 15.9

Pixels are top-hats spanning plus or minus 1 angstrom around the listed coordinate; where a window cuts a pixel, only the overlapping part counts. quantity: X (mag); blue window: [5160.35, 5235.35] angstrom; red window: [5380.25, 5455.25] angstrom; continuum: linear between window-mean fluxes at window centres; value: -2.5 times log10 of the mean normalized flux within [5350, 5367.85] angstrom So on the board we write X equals -0.03 mag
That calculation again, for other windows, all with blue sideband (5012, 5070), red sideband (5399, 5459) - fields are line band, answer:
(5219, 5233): 0.031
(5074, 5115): 0.007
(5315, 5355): -0.025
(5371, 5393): -0.031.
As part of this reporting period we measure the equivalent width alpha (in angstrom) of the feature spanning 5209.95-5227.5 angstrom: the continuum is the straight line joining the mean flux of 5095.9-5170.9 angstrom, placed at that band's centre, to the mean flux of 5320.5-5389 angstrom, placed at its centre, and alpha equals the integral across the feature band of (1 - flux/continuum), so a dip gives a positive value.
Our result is 0.6 angstrom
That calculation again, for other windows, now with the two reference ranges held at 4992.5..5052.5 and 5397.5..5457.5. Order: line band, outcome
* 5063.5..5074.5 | 0.6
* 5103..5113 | 0.4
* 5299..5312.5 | 0.5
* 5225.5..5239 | 0.3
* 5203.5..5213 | 0.7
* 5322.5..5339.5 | -0.4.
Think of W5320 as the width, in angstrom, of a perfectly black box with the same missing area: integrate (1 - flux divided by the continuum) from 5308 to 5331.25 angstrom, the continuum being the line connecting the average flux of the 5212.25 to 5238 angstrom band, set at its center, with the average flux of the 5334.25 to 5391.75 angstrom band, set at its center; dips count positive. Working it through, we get -0.8 angstrom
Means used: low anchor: 16.6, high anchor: 16.9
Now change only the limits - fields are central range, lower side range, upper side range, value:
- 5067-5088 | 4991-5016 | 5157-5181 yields -0.01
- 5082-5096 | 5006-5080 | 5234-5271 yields -0.47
